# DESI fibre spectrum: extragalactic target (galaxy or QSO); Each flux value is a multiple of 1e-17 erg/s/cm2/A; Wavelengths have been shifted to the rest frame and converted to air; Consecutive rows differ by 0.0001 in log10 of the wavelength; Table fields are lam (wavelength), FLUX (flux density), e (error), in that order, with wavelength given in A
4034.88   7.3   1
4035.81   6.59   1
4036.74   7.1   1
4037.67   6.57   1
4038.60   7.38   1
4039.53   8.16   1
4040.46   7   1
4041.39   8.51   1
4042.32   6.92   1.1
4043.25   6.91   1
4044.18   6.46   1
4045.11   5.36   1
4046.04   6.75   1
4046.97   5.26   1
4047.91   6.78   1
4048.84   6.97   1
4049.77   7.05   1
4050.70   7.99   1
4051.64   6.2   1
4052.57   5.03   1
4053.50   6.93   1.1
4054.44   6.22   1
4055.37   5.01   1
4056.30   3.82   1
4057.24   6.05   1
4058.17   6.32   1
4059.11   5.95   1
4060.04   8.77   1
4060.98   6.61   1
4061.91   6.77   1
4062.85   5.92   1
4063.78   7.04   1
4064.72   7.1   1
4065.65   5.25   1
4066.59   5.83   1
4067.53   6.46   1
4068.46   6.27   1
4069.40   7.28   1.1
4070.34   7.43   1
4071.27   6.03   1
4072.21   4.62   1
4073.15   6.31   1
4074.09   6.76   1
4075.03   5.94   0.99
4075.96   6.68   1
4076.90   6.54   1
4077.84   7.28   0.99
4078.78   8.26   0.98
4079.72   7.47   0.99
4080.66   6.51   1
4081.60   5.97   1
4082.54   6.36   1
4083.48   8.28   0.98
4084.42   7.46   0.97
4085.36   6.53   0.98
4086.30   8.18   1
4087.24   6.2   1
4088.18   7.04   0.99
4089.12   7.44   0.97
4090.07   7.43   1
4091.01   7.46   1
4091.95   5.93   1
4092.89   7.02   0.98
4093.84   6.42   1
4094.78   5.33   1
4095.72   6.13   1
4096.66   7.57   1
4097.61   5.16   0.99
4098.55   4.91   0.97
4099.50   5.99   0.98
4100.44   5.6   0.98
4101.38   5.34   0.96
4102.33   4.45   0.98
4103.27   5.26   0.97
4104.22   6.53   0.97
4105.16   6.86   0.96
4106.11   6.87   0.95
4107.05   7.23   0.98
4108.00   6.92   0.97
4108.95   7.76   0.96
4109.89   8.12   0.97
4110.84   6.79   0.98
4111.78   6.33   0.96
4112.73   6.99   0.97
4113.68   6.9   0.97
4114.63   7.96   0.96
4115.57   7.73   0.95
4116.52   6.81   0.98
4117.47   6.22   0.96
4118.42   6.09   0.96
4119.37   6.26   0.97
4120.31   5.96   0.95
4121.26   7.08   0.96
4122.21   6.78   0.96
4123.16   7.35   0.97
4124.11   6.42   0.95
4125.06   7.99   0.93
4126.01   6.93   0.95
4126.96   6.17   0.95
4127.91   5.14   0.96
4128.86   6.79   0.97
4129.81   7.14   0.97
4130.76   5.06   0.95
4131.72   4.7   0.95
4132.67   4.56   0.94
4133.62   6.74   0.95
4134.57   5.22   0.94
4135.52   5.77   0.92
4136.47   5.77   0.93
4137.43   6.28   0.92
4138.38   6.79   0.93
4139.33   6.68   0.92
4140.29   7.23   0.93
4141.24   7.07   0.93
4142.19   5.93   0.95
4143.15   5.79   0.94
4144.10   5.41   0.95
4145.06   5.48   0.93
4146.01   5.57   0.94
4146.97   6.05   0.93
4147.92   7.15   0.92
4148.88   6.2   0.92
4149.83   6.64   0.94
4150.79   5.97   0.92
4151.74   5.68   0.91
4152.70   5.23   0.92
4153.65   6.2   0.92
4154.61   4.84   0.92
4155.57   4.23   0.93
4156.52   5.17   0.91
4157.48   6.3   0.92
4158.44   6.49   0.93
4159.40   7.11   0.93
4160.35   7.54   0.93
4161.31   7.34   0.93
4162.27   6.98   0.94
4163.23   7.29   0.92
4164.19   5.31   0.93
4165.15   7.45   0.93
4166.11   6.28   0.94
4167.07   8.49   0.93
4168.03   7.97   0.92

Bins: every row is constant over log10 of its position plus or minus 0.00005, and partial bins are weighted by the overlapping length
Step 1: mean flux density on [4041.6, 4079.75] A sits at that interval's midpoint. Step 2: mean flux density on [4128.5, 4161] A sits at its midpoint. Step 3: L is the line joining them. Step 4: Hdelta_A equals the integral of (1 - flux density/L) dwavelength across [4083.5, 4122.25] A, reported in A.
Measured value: -2.4 A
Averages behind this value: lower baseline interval 6.46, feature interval 6.63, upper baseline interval 6.03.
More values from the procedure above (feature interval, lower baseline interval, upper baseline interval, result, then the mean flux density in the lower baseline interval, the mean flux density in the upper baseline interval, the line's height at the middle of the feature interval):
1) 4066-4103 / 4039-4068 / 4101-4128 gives 0.54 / 6.5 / 6.69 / 6.6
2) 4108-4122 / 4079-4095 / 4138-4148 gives -0.71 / 6.93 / 6.25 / 6.59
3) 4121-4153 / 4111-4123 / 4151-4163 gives 1.24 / 6.78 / 6.12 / 6.45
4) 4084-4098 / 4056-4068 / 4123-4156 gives -1.19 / 6.33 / 6.05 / 6.23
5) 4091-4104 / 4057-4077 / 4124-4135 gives 0.85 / 6.46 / 6.06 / 6.26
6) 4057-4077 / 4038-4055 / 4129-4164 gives 0.52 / 6.76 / 6.1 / 6.62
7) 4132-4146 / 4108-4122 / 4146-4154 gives 0.76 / 6.93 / 6.11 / 6.36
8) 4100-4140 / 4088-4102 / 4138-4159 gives -1.88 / 6.28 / 6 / 6.15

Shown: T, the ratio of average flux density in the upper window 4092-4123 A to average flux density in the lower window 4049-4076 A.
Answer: 1.0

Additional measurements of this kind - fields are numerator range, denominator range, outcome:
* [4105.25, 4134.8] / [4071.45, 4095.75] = 0.98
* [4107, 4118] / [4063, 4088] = 1.07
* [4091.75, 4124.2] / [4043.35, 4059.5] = 1.06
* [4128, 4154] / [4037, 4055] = 0.89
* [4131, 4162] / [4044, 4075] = 0.96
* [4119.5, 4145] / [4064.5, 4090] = 0.93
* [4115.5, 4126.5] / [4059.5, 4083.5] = 1.02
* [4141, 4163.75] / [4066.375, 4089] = 0.91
